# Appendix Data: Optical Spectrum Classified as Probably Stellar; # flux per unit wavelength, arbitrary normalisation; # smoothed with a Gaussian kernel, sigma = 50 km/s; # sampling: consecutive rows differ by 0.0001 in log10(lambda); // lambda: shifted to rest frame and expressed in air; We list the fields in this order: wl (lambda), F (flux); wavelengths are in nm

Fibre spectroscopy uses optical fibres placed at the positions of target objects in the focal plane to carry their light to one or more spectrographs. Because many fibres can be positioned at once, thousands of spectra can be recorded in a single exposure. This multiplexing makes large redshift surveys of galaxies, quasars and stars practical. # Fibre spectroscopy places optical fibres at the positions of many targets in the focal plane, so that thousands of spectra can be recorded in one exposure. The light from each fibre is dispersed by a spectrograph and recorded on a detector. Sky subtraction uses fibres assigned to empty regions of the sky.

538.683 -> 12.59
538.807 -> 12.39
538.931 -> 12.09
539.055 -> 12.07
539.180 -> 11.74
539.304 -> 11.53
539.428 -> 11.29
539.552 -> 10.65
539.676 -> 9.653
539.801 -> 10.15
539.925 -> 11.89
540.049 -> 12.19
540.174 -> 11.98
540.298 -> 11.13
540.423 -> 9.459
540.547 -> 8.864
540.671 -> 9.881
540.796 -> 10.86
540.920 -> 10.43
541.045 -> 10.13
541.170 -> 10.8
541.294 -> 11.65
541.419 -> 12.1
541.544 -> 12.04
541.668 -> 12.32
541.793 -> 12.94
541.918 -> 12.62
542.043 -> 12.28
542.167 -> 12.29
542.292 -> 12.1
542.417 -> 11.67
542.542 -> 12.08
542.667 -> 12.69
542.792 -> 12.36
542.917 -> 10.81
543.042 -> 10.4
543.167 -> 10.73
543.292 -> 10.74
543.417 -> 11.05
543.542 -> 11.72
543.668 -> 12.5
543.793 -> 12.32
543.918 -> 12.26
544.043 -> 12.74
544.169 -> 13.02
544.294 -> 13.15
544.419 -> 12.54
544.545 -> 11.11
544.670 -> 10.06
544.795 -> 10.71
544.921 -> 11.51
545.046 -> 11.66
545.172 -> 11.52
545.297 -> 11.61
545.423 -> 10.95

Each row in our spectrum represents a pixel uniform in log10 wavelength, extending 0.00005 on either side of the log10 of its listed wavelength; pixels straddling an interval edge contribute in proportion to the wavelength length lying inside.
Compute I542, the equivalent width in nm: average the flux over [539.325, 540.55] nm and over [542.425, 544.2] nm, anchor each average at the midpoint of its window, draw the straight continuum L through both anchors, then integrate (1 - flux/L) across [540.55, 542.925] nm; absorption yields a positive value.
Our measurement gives -0.06 nm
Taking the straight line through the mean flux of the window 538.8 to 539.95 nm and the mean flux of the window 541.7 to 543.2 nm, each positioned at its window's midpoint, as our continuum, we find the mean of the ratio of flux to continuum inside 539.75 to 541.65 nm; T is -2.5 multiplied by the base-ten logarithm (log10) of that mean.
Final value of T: 0.06 mag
